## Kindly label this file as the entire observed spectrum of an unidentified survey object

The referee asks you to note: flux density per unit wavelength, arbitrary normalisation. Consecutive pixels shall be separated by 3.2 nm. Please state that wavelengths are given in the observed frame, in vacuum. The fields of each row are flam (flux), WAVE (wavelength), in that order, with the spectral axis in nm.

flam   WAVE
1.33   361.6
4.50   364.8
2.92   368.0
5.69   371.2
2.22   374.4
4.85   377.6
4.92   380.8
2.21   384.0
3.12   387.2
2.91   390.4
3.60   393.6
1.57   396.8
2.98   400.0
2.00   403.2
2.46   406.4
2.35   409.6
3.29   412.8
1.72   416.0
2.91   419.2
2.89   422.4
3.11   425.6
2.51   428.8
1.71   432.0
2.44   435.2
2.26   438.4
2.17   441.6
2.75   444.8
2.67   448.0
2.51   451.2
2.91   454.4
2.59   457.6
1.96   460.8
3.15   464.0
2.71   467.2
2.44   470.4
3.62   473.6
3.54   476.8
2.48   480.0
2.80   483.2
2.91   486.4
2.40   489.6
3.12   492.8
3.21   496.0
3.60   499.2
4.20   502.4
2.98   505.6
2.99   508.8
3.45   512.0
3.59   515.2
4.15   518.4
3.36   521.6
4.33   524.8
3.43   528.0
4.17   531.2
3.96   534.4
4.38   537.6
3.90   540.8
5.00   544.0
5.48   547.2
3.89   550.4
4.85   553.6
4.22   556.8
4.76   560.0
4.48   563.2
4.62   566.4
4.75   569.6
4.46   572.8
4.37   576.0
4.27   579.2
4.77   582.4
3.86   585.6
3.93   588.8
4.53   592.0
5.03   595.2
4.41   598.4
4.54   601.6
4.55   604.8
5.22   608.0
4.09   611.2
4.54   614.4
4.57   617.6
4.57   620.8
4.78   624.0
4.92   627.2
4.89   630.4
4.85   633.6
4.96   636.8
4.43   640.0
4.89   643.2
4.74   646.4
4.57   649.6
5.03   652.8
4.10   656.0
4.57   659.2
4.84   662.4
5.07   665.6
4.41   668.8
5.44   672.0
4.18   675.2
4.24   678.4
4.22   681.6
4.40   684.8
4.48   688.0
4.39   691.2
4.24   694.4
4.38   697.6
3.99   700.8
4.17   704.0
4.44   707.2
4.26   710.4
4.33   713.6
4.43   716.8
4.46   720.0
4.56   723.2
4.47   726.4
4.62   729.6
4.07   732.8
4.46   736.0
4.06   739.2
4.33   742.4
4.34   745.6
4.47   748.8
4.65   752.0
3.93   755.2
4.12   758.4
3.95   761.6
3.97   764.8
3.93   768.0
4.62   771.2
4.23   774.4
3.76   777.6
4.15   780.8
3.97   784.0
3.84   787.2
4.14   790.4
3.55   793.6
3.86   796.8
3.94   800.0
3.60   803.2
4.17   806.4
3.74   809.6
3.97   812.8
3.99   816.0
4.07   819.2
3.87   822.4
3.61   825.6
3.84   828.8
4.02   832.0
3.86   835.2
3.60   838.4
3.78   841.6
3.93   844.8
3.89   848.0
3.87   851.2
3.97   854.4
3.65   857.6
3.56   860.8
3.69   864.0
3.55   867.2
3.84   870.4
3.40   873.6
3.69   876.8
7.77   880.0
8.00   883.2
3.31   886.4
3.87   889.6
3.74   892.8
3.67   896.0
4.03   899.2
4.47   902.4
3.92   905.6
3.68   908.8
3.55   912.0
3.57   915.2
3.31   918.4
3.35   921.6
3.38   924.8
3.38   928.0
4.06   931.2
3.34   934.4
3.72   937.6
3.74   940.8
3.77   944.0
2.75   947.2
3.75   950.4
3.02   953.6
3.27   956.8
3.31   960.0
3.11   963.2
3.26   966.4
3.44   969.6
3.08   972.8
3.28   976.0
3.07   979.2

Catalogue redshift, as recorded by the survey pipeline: 0.34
